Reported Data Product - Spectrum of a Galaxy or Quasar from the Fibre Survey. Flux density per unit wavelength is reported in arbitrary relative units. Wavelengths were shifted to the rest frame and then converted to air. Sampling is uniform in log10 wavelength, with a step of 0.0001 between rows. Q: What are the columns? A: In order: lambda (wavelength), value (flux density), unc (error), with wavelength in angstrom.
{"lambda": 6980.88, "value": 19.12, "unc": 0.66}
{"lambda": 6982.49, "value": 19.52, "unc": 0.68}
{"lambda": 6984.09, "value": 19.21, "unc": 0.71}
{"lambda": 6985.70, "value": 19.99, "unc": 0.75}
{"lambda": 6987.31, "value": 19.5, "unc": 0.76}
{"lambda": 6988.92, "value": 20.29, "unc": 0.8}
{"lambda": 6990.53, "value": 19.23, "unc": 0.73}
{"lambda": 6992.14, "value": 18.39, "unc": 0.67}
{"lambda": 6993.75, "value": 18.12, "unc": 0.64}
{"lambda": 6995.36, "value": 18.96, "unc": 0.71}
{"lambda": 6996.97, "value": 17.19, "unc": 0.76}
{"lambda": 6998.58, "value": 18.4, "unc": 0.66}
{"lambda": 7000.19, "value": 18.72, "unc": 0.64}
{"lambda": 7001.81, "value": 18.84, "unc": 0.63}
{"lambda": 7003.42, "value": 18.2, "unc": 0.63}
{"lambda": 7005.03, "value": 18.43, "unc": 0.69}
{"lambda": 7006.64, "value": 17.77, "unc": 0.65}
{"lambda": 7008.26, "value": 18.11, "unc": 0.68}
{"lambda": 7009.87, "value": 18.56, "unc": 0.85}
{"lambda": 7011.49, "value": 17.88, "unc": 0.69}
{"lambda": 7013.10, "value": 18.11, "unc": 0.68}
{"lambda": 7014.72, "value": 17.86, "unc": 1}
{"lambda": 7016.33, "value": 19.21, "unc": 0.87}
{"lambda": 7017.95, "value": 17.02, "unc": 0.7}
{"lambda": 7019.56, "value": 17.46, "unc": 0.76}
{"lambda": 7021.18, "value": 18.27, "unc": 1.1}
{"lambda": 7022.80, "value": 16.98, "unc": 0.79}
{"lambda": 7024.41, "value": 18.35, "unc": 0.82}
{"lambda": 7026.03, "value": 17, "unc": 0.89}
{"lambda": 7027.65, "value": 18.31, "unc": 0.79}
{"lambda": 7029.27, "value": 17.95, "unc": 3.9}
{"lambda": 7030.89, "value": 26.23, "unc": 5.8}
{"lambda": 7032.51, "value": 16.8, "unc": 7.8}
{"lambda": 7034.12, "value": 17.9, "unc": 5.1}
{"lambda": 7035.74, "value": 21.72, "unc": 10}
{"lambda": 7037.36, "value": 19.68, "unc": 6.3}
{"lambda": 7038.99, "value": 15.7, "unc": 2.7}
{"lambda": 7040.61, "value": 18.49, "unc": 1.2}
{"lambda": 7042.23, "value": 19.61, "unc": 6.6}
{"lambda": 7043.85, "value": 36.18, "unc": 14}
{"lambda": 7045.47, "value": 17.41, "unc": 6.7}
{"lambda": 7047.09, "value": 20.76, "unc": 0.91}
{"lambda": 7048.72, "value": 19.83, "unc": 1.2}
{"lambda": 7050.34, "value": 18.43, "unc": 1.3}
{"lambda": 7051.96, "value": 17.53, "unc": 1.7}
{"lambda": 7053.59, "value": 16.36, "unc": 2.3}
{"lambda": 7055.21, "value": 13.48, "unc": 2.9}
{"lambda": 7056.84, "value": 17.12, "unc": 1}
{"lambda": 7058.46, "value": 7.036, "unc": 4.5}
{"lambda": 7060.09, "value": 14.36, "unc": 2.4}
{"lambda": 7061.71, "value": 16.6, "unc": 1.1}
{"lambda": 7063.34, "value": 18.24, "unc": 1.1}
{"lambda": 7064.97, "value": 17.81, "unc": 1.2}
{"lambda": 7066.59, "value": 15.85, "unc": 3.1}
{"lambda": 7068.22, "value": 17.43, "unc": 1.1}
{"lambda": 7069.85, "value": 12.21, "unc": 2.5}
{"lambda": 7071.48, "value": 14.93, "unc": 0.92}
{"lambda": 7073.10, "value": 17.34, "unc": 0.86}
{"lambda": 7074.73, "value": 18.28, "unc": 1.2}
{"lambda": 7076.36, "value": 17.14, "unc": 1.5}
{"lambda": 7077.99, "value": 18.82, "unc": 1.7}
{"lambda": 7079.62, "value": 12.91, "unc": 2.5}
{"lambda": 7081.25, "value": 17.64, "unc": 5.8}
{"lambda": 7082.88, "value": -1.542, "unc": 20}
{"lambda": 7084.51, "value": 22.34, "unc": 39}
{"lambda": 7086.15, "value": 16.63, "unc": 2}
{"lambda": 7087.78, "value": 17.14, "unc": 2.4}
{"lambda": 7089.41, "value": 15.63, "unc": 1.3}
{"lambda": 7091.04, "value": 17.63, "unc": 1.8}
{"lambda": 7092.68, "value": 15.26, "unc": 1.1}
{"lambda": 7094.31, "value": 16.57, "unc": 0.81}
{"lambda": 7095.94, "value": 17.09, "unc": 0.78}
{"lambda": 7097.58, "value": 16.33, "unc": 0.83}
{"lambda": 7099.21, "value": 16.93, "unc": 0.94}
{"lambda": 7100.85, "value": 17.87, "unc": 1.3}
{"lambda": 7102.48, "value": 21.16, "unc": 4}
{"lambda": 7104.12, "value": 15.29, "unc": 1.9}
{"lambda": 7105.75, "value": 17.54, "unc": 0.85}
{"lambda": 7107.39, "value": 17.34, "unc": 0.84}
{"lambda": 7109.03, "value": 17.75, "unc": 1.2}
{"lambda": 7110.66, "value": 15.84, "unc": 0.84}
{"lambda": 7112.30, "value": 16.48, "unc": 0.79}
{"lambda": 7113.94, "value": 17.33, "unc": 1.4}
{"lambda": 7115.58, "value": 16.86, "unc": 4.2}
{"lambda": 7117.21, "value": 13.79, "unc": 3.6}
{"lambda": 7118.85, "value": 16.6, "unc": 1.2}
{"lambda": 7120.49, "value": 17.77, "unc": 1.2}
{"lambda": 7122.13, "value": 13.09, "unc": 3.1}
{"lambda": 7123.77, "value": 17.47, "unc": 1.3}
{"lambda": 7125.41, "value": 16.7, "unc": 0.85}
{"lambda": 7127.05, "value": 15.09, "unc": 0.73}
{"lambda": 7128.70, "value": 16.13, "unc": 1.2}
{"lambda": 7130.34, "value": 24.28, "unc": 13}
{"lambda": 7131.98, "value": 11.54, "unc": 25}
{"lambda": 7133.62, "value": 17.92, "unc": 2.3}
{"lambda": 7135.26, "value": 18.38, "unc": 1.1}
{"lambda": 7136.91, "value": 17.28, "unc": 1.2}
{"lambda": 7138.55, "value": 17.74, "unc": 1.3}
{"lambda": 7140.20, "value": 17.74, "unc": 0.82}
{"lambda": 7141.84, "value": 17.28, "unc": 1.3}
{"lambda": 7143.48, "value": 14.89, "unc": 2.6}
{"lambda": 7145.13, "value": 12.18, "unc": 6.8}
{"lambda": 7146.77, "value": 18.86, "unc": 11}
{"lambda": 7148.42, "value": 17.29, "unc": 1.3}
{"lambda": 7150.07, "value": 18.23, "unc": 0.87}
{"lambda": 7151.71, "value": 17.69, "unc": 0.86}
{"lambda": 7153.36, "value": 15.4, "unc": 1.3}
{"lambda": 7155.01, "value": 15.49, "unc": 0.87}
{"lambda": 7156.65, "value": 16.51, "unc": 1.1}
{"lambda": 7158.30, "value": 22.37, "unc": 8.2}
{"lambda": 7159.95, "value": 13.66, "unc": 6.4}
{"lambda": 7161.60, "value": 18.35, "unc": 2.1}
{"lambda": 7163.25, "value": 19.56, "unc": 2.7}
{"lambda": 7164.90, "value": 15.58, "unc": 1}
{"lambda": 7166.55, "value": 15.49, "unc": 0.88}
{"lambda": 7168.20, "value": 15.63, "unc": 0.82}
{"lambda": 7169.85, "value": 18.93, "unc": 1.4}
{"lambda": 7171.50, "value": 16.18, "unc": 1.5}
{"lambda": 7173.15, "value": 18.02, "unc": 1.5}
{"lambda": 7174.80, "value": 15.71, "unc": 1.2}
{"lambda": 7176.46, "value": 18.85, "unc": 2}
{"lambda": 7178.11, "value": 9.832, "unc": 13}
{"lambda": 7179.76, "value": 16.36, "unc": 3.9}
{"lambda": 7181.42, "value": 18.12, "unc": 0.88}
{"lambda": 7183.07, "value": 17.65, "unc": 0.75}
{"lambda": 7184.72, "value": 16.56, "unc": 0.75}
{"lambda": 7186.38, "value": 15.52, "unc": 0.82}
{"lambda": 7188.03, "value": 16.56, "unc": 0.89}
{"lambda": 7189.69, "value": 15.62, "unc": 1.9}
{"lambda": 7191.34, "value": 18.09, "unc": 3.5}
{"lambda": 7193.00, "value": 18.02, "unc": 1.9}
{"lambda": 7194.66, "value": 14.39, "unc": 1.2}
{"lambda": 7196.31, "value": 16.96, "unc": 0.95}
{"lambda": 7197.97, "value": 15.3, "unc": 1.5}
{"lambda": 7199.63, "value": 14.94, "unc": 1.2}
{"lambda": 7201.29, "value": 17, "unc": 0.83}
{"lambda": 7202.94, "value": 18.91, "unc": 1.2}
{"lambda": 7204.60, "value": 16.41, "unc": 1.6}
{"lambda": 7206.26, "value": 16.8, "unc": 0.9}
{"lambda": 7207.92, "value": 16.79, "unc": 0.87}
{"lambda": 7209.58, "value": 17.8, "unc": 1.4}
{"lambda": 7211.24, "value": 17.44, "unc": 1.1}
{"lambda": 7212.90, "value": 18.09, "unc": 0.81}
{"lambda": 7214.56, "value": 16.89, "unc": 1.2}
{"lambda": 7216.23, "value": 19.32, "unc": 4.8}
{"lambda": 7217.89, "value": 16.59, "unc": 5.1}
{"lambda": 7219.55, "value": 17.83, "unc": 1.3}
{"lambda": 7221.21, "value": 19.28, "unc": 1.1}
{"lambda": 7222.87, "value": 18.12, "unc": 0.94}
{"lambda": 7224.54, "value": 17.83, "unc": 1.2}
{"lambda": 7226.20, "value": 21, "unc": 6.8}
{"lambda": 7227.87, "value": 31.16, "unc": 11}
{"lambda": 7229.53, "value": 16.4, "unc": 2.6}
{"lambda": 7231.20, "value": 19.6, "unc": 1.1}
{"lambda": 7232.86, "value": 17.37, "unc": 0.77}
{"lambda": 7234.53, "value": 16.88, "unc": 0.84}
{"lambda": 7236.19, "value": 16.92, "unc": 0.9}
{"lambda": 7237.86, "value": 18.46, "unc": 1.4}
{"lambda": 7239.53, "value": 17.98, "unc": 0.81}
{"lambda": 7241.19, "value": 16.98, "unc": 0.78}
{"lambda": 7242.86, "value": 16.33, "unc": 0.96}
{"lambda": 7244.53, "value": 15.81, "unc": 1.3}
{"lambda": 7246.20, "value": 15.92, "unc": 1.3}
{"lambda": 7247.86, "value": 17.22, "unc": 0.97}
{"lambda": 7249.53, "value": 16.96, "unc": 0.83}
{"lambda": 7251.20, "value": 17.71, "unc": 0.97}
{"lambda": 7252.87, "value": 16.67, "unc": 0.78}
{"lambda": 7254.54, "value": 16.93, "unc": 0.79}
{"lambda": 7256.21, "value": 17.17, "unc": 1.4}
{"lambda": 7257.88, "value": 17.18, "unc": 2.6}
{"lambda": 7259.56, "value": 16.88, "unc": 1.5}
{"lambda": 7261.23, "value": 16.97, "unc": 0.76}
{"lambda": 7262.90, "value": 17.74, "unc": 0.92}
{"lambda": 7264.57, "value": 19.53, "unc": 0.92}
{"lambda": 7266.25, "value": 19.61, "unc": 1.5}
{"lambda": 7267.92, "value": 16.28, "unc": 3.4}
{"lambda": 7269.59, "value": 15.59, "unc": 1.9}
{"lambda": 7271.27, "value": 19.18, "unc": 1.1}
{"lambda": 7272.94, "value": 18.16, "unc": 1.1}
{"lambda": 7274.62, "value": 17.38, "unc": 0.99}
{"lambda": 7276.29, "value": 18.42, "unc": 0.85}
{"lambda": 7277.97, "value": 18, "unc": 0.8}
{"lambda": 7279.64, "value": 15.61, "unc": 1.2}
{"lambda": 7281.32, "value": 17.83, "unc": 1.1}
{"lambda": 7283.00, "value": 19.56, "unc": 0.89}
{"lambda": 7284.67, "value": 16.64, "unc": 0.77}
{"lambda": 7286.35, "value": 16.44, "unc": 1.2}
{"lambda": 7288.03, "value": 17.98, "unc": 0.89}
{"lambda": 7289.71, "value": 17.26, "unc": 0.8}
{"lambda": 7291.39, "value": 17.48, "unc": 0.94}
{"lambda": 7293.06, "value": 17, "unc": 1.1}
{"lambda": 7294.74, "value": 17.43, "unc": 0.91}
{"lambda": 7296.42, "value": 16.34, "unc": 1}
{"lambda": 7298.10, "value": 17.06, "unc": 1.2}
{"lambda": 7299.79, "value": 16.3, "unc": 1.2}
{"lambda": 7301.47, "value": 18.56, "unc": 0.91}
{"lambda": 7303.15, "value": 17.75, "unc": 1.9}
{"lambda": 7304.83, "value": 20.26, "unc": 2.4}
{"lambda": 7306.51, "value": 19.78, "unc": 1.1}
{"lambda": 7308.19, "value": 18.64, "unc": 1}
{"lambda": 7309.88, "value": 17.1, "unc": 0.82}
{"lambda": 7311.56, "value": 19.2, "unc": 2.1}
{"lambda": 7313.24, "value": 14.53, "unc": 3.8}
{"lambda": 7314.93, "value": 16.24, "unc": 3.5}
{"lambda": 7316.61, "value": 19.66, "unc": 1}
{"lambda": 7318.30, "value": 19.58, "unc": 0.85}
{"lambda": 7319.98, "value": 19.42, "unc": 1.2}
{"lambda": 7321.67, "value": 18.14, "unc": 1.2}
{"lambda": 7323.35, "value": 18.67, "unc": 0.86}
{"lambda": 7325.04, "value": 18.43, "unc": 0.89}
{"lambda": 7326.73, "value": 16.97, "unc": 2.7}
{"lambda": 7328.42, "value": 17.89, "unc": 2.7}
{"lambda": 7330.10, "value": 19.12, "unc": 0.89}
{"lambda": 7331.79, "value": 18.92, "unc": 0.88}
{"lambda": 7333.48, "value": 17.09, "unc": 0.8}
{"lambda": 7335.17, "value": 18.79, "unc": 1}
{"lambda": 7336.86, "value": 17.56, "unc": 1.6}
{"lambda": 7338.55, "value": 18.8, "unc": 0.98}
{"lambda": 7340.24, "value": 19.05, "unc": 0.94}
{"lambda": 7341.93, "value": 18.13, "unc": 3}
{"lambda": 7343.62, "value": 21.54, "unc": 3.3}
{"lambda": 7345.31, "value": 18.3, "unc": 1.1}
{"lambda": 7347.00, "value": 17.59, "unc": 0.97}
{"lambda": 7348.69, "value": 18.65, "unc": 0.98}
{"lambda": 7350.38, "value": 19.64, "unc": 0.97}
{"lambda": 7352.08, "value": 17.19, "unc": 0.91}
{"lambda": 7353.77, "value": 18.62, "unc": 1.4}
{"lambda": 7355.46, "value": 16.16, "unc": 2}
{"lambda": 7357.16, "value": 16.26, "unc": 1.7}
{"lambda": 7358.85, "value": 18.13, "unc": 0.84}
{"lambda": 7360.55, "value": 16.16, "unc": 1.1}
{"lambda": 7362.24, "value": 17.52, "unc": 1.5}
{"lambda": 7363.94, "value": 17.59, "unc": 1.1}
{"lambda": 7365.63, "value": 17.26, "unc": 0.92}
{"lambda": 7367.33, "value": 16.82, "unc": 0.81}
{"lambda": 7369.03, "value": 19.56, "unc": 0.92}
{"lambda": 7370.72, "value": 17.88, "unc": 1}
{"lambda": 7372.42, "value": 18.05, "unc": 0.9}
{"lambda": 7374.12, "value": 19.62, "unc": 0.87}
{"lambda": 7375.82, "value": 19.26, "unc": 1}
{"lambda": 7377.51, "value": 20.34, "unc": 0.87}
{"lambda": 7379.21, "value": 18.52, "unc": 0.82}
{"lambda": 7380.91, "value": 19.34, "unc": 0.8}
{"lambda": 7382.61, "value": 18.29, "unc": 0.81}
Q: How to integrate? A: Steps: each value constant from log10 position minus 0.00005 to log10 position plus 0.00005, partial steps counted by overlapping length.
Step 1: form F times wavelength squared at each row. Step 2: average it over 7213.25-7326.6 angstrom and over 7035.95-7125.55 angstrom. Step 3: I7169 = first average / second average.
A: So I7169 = 1.1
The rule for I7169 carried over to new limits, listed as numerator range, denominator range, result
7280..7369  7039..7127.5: 1.14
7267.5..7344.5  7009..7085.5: 1.10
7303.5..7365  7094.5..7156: 1.15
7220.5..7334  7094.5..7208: 1.11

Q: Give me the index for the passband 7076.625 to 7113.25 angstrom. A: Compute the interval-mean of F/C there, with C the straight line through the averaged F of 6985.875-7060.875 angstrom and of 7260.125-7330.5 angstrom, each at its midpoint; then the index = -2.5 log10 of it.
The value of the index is 0.12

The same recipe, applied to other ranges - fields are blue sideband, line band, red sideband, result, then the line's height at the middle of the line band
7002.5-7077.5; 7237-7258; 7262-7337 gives 0.055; 17.9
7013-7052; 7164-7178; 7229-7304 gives 0.108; 18.2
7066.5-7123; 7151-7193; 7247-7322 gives 0.005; 16.8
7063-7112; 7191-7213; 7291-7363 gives 0.020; 17.2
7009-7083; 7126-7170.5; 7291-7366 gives 0.046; 17.7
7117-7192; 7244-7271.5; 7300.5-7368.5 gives 0.019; 17.5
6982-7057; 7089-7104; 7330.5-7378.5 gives 0.096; 18.7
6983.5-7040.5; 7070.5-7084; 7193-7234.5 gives 0.251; 18.4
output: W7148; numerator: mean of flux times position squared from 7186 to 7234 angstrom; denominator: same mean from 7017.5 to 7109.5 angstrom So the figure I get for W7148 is 1.07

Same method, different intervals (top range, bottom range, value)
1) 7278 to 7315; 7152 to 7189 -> 1.09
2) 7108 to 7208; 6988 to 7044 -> 0.92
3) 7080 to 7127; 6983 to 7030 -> 0.91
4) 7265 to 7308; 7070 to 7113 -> 1.14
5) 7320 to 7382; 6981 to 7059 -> 1.08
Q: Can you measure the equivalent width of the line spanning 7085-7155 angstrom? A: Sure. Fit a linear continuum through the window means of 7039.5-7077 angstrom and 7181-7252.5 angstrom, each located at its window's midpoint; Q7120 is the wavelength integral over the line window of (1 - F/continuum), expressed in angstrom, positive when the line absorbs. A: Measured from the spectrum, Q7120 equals 2.8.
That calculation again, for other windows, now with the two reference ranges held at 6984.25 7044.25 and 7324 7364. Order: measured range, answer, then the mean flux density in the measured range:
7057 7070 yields 2.5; 15.2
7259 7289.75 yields 1.1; 17.7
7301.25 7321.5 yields -0.2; 18.4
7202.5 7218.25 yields 0.8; 17.5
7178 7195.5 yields 2.1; 16.3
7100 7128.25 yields 3.0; 16.7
